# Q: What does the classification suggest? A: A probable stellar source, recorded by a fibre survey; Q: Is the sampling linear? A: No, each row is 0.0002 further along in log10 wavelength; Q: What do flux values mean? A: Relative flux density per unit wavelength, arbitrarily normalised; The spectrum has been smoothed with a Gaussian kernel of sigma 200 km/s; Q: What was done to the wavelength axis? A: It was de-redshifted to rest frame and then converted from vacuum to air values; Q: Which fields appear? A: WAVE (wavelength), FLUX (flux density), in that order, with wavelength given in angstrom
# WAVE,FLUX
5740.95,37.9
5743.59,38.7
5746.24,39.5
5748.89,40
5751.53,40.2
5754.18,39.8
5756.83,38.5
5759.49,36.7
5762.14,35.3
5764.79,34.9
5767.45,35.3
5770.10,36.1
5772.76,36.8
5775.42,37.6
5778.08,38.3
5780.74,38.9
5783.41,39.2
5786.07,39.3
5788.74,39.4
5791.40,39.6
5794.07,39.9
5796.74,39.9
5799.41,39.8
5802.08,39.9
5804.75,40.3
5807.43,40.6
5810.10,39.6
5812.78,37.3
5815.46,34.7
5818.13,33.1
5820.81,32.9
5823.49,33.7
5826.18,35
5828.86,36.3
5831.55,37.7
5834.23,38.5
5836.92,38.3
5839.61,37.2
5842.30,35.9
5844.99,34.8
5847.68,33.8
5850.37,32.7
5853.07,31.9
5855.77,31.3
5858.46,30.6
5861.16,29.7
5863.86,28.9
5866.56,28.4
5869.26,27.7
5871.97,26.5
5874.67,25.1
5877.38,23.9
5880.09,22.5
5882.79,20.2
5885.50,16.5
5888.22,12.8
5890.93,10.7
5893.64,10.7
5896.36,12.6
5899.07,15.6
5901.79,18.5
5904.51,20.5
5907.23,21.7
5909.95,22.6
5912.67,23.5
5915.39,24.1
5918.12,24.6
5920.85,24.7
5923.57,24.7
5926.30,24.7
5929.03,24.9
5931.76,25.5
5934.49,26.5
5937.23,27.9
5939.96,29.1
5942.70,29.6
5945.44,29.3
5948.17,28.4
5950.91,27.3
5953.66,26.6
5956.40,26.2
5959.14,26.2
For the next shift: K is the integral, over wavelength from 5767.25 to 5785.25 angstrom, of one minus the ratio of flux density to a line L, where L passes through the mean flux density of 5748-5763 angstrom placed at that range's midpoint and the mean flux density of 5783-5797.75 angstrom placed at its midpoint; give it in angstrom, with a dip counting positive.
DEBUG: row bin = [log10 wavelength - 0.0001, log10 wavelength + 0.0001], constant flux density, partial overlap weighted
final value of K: 0.7 angstrom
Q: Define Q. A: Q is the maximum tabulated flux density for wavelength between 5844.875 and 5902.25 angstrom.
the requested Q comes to 34.8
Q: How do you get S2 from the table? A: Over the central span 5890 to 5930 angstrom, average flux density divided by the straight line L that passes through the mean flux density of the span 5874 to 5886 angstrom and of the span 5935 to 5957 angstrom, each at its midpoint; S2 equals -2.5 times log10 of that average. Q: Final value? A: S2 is 0.22 mag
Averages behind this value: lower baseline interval 21.8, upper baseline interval 28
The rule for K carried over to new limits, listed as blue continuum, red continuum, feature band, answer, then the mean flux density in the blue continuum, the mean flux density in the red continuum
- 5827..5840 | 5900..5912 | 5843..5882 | 2.3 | 37.5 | 20.8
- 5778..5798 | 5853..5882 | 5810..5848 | -3.1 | 39.4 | 27.5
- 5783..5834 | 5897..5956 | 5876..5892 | 6.3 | 37.8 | 24.7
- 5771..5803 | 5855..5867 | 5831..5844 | -1.9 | 39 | 29.8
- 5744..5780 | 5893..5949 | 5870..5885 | 2.2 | 37.7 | 23.4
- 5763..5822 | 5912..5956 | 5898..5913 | 4.4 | 37.9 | 26.4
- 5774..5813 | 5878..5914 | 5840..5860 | -4.2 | 39.4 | 17.7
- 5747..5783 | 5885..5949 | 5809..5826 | -1.5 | 37.6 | 22.1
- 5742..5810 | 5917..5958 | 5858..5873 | 1.6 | 38.6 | 26.7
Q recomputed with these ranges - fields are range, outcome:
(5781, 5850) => 40.6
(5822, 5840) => 38.5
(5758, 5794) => 39.6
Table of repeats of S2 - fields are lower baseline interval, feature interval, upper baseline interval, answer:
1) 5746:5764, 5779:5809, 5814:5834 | -0.092 mag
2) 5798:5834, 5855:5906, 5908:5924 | 0.318 mag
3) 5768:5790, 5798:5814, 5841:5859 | -0.098 mag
